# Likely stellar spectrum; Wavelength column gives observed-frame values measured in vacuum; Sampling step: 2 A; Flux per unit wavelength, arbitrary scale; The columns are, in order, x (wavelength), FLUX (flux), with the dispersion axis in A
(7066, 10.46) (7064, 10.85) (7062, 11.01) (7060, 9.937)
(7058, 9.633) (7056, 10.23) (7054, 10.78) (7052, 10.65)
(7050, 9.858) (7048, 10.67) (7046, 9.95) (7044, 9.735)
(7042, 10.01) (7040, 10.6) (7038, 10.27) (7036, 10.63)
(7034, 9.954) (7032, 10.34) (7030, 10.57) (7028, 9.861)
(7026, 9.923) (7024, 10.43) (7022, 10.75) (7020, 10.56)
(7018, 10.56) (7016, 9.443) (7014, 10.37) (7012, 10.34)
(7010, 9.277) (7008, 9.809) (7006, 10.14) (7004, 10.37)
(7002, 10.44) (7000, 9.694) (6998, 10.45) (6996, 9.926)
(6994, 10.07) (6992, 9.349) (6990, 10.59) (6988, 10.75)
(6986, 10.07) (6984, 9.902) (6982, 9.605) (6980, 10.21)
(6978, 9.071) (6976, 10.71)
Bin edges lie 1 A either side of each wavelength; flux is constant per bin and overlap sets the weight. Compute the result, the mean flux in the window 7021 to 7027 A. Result 10.4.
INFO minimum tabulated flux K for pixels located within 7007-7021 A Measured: 9.277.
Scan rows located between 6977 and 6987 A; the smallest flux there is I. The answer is 9.071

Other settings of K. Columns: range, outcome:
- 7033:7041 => 9.954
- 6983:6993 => 9.349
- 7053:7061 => 9.633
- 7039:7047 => 9.735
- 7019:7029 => 9.861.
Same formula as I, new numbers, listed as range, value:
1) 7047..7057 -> 9.858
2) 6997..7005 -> 9.694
